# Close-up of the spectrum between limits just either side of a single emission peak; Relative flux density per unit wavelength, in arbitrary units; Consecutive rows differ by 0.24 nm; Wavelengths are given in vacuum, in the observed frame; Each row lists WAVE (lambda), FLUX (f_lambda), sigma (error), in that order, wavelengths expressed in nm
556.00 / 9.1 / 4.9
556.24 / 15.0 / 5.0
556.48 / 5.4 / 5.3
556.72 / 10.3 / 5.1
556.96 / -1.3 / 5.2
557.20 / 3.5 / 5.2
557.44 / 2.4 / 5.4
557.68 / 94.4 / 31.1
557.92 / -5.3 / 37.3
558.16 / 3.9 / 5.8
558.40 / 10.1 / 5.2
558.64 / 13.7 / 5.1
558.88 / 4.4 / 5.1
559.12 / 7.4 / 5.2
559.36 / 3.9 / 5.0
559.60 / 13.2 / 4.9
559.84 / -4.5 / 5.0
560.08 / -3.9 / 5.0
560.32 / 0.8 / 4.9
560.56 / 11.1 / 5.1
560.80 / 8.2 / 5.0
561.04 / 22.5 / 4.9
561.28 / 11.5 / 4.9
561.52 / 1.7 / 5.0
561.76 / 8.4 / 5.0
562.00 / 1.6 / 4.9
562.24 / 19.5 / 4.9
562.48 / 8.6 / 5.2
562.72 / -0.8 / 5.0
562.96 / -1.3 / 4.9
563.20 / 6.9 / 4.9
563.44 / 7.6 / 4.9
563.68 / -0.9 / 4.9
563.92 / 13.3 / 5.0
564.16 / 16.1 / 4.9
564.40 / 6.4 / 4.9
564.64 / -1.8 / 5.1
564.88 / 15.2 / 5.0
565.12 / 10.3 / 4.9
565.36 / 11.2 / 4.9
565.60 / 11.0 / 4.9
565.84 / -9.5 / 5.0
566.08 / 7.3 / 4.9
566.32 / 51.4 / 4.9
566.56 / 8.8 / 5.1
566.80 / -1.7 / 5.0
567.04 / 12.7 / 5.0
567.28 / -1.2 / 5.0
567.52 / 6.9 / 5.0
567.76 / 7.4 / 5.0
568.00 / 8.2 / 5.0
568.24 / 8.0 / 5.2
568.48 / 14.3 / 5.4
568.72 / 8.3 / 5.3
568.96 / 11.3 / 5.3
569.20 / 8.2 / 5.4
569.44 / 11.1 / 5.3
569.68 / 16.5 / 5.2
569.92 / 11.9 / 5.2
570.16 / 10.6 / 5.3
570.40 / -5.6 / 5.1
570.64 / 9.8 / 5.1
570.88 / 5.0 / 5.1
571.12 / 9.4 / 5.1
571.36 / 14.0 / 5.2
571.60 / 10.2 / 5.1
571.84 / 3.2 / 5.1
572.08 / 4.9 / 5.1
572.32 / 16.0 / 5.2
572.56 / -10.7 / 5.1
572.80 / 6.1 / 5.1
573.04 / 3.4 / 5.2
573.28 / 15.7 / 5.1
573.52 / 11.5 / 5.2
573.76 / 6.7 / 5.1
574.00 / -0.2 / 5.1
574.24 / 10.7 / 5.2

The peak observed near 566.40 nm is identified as [O III] 5007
